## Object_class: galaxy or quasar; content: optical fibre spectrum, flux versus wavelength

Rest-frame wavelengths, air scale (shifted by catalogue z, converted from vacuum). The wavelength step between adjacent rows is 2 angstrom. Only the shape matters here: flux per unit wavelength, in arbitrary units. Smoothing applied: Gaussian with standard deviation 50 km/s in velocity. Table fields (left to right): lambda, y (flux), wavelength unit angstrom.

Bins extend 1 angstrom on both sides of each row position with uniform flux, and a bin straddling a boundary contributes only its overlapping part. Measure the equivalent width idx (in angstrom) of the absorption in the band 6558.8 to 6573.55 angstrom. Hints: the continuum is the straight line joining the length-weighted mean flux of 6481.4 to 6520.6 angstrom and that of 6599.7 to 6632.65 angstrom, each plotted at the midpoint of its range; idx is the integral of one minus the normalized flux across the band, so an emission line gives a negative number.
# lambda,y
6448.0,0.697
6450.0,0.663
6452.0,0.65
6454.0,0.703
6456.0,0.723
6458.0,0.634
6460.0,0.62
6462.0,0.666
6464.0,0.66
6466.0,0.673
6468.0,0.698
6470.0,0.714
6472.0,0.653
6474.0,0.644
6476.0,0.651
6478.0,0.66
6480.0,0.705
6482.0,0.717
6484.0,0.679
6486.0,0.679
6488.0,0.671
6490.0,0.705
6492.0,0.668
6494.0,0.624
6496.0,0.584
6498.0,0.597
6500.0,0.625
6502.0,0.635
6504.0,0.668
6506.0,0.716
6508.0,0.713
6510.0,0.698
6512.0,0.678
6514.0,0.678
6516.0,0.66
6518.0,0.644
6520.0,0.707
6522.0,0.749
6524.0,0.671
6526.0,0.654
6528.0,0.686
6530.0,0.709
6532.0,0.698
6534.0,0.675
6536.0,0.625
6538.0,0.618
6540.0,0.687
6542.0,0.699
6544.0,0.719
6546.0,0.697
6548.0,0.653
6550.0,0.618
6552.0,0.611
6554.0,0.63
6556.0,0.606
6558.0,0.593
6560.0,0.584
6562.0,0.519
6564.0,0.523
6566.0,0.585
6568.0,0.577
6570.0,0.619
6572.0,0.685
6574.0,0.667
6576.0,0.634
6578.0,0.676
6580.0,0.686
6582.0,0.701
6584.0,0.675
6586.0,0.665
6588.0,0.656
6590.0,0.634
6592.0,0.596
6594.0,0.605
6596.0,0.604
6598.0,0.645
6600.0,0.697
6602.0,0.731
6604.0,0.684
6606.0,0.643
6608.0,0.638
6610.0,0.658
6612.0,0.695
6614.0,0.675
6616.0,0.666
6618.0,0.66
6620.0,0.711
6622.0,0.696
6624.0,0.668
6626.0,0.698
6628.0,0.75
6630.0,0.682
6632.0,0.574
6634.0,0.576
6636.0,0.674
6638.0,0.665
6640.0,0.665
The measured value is 1.9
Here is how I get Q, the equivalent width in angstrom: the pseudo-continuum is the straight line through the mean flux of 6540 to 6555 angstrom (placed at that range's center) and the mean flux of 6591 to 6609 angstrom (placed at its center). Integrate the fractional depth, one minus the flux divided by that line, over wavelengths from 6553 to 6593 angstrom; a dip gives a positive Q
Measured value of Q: 1.9 angstrom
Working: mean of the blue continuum 0.663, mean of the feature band 0.626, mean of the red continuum 0.649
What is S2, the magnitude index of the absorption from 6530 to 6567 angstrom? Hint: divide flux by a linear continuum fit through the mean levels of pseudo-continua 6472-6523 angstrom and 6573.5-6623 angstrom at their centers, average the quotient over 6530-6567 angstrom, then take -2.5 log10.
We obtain 0.06 mag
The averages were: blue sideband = 0.67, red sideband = 0.664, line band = 0.632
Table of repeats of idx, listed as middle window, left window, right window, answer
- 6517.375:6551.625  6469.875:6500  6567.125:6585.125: -0.9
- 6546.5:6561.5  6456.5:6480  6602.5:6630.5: 1.4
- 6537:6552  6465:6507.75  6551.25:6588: -0.7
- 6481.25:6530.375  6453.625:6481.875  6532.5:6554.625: -0.5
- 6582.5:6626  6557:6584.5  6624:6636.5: -1.4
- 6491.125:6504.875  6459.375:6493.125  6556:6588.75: 0.7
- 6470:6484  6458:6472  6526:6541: -0.1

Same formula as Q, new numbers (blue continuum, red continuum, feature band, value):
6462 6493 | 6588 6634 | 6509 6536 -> -0.4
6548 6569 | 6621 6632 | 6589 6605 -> -0.1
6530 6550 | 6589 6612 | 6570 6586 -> -0.3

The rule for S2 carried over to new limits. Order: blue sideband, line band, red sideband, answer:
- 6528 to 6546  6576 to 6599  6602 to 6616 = 0.04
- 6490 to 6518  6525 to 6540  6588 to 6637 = -0.01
